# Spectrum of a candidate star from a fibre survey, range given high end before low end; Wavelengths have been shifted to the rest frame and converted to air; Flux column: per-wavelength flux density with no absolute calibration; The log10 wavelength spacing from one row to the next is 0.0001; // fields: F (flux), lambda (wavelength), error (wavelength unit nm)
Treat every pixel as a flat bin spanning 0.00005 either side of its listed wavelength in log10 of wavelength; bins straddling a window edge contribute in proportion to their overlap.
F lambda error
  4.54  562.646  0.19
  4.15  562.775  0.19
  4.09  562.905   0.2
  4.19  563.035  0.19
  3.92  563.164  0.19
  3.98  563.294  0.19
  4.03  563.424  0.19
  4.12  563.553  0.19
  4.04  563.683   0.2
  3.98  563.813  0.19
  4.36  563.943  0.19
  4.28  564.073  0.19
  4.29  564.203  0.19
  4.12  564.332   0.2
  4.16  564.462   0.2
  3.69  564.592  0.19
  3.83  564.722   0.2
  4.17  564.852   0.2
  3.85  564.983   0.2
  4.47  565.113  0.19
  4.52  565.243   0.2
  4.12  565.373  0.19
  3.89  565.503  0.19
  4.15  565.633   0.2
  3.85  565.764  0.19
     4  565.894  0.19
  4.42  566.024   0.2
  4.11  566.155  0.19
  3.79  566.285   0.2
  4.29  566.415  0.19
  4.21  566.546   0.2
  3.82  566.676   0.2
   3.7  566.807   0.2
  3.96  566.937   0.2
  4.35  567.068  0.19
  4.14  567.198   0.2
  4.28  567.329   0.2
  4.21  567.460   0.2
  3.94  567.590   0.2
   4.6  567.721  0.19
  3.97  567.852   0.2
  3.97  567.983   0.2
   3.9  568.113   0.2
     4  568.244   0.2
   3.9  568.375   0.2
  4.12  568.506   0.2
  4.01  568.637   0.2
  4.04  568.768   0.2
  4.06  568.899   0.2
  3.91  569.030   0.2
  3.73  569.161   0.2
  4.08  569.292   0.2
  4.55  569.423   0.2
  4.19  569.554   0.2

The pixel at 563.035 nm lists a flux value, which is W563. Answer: 4.19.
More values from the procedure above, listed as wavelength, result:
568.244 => 4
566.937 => 3.96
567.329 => 4.28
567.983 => 3.97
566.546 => 4.21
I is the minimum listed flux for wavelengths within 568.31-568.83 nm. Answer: 3.9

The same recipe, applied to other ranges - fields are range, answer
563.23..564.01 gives 3.98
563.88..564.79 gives 3.69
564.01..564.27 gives 4.28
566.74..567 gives 3.7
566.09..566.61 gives 3.79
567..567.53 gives 4.14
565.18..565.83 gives 3.85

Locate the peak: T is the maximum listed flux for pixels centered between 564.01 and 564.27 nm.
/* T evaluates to 4.29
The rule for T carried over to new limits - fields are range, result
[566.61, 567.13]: 4.35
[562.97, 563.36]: 4.19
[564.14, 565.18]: 4.47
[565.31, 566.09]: 4.42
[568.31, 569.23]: 4.12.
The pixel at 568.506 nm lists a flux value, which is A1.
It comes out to 4.12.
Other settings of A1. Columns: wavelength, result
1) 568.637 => 4.01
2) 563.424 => 4.03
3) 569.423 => 4.55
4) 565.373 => 4.12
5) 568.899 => 4.06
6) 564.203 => 4.29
